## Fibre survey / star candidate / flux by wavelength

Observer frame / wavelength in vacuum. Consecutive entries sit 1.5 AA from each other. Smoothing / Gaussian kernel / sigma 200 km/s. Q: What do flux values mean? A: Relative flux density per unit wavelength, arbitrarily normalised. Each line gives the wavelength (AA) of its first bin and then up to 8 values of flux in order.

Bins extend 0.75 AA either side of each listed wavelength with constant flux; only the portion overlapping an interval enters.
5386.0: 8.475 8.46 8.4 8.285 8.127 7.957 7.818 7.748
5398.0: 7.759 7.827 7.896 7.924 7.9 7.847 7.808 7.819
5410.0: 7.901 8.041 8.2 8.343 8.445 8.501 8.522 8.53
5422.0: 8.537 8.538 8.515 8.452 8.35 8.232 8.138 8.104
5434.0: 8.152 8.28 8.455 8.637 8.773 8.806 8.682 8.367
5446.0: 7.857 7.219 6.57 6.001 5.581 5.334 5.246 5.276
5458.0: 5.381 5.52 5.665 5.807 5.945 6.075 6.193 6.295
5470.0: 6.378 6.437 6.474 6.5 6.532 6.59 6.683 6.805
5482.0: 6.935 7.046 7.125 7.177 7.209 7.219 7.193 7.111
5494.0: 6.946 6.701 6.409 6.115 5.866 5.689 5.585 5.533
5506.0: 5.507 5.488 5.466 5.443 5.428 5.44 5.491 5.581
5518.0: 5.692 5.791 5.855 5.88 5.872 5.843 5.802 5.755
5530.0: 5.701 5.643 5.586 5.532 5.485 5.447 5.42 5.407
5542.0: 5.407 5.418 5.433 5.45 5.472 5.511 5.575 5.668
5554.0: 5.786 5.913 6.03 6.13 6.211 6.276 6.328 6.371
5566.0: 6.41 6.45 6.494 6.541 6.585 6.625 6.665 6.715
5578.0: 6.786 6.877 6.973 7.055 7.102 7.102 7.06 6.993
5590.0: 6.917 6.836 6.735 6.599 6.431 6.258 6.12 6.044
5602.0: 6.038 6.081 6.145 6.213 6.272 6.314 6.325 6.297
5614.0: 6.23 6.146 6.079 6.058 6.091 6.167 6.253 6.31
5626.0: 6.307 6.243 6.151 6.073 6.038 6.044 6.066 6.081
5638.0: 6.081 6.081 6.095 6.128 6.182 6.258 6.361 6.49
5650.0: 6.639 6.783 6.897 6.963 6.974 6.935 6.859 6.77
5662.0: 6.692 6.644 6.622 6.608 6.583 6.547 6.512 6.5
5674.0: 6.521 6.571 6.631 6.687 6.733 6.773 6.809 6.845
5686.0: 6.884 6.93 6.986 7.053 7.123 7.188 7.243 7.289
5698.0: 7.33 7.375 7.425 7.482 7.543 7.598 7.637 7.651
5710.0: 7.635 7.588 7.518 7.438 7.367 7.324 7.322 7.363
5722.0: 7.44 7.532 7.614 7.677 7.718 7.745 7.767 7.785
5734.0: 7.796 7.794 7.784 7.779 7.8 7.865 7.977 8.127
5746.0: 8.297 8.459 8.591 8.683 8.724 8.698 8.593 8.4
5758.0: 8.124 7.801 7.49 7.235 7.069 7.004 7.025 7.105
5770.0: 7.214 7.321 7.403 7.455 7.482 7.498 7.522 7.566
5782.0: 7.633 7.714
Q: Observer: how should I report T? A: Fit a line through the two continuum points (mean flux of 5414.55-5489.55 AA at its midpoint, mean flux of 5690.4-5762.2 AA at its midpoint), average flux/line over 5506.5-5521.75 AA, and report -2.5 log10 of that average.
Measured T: 0.299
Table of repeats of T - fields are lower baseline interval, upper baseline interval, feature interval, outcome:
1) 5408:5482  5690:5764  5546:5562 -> 0.27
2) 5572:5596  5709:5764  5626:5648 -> 0.17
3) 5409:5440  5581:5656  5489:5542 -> 0.26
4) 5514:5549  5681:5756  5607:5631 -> 0.06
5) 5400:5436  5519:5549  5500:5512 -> 0.13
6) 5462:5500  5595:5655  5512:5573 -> 0.11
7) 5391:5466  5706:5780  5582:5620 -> 0.19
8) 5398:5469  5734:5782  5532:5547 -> 0.36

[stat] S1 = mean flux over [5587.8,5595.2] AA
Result 6.82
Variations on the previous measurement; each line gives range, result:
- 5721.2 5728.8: 7.6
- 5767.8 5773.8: 7.26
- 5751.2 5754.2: 8.71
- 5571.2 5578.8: 6.68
